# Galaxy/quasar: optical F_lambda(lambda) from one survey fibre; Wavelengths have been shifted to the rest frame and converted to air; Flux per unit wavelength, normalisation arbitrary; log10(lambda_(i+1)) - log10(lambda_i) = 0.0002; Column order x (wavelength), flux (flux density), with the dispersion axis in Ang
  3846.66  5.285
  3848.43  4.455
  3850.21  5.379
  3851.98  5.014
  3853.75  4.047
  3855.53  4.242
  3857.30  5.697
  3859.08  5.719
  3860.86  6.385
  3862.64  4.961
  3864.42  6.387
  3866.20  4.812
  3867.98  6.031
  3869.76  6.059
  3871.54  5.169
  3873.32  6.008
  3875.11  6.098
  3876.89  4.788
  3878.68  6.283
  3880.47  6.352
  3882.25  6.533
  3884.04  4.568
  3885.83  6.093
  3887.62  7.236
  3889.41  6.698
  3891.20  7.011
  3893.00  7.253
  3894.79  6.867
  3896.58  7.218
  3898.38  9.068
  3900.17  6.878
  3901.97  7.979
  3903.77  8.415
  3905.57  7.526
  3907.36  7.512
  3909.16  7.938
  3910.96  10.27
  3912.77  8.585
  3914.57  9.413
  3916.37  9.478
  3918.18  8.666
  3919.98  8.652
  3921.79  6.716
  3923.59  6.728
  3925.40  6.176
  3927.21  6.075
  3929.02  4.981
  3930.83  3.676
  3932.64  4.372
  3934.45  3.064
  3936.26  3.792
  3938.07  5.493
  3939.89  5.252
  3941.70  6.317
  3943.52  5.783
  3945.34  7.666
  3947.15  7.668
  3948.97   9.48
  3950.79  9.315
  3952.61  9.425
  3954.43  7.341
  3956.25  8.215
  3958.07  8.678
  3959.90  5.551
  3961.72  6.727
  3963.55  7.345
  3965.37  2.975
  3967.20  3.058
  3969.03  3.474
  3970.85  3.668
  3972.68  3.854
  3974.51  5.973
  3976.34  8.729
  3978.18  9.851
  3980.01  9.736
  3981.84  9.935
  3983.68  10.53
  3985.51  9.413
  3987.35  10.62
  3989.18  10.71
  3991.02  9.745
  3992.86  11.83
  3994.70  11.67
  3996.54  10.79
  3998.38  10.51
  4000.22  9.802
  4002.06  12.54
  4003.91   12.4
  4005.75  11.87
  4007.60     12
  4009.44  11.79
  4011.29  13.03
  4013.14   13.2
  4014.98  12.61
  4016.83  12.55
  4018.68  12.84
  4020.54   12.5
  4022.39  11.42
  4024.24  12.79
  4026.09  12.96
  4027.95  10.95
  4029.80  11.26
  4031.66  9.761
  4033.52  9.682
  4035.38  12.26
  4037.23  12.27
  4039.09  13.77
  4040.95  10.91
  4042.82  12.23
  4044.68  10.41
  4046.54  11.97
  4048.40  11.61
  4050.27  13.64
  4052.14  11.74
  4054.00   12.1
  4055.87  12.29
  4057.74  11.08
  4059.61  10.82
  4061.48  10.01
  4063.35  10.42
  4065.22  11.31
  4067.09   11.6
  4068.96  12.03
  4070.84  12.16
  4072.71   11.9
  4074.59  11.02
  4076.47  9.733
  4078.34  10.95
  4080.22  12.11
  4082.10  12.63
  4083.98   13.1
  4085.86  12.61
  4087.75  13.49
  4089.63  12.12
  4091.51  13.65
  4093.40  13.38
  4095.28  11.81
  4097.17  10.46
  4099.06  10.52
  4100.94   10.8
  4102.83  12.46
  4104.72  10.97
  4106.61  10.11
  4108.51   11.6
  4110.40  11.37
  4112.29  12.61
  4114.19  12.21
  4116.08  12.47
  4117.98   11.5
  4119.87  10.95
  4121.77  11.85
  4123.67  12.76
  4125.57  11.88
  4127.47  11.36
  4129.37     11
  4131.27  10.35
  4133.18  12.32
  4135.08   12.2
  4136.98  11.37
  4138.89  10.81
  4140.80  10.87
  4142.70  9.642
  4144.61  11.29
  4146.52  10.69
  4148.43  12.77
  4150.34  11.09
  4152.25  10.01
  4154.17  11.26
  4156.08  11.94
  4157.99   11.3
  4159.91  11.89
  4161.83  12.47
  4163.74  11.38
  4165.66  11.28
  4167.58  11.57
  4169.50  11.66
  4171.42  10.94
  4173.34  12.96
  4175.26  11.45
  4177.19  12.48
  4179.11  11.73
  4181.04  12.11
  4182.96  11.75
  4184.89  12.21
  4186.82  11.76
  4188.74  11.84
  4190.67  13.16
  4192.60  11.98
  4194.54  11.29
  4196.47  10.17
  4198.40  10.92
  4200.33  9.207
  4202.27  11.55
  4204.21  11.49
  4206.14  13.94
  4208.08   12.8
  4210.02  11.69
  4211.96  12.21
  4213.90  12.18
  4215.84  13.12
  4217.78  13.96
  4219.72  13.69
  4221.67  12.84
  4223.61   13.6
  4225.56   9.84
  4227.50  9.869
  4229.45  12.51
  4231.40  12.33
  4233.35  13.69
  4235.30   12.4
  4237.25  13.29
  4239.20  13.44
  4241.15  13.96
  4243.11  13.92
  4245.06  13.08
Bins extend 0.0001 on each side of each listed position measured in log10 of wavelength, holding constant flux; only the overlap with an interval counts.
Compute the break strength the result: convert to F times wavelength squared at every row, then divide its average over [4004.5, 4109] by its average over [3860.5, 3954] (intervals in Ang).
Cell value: 1.9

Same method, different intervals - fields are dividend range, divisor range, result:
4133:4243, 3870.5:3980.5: 2.01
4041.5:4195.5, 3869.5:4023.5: 1.57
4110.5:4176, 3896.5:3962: 1.78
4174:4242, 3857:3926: 2.05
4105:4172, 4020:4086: 1.02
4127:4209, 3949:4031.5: 1.30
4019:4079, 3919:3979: 1.95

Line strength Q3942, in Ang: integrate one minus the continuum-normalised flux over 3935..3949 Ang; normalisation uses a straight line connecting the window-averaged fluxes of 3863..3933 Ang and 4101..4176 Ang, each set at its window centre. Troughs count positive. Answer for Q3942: 2.8 Ang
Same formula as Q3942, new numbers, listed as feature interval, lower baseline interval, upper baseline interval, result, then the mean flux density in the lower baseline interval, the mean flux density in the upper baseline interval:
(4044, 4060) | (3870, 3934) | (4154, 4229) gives -3.87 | 6.92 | 11.9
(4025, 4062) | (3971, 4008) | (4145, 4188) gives -3.97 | 9.97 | 11.7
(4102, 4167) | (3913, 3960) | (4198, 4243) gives -4.48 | 6.89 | 12.4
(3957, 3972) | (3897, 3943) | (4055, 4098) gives 5.55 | 6.91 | 11.8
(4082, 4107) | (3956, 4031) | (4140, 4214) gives -2.88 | 9.79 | 11.6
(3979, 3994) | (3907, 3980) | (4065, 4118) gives -3.87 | 6.73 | 11.8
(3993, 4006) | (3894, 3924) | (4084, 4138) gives -2.10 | 8.14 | 11.8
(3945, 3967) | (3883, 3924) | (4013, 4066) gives 4.39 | 7.7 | 11.8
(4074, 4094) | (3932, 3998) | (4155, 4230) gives -4.98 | 7.49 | 11.9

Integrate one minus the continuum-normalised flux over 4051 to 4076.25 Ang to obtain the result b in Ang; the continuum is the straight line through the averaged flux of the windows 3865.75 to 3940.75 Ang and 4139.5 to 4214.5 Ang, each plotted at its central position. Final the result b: -4.9 Ang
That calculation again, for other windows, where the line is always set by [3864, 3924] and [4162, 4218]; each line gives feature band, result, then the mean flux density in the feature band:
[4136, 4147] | 0.3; 10.8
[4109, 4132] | -2.0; 11.7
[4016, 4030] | -4.6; 12.2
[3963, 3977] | 6.0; 4.75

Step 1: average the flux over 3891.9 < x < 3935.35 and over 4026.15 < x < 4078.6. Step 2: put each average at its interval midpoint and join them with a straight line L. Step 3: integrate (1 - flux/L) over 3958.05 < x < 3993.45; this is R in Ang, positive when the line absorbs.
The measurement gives 6.3 Ang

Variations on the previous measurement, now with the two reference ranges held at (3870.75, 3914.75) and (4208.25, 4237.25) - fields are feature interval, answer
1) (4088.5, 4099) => -1.8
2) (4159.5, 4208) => 0.3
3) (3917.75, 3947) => 7.1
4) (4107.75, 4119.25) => -1.4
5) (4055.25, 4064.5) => -1.0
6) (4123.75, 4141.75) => -0.7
